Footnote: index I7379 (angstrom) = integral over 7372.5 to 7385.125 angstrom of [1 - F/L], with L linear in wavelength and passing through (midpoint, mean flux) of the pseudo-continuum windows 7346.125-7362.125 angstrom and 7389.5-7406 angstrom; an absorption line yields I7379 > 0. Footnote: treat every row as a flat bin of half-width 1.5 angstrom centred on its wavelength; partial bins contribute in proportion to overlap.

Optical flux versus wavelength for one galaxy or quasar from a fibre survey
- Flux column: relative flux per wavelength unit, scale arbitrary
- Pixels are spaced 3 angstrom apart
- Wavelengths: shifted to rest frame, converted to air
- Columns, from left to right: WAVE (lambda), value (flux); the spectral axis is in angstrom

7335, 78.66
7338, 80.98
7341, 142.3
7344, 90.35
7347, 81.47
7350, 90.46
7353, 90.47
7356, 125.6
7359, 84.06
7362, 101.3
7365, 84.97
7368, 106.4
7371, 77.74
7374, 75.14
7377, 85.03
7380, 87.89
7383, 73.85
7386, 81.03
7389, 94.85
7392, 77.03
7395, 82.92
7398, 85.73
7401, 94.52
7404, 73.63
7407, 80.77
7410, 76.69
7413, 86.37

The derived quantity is 1.17 angstrom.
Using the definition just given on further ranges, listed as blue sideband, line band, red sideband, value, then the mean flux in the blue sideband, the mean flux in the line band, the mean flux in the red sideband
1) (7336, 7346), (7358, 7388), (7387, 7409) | 1.98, 102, 85.9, 84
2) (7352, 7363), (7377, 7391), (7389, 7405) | 0.84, 101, 84.2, 84.2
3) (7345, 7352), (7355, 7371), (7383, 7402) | -2.14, 86.6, 97.6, 84.8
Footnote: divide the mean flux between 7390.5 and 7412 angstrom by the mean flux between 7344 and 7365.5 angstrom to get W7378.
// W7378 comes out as 0.9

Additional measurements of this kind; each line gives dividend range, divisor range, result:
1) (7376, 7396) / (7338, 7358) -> 0.82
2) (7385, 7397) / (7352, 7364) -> 0.84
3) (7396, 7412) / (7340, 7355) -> 0.84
